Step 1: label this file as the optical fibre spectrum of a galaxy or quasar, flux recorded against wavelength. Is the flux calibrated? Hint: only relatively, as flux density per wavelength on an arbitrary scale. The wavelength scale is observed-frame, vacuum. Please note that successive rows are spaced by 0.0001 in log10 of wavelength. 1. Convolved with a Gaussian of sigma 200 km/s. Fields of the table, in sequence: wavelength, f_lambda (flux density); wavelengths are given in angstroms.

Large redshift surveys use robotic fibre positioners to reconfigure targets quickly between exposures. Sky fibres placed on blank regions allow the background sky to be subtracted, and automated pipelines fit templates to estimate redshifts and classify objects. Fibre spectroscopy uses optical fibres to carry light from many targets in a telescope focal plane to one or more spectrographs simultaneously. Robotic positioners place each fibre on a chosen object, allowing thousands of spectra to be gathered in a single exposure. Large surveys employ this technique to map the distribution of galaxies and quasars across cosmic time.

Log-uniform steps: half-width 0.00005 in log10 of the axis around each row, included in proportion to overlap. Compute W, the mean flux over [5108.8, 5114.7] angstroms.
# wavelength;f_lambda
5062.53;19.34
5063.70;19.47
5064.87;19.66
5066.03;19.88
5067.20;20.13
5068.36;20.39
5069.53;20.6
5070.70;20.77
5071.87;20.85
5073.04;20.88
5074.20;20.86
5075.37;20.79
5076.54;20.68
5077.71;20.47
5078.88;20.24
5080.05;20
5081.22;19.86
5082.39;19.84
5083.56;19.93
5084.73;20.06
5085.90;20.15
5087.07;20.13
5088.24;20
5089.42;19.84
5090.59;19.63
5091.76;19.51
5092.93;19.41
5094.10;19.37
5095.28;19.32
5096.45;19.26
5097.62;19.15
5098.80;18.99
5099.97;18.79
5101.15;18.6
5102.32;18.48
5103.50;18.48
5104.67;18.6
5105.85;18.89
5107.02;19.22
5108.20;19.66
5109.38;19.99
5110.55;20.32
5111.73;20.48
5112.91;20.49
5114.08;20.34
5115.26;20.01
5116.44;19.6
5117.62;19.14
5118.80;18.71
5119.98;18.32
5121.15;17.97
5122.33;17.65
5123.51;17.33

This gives 20.3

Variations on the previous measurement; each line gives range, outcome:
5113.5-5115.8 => 20.2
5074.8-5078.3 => 20.6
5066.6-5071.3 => 20.5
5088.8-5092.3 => 19.6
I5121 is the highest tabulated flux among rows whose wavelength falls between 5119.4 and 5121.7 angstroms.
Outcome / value 18.32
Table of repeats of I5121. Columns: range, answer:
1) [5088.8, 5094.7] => 19.84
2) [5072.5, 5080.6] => 20.88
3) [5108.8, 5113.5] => 20.49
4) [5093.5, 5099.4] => 19.37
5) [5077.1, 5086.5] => 20.47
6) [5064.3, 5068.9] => 20.39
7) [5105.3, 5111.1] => 20.32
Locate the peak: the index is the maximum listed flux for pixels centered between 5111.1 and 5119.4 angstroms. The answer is 20.49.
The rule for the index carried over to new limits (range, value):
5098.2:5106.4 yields 18.99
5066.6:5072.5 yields 20.85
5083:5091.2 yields 20.15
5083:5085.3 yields 20.06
